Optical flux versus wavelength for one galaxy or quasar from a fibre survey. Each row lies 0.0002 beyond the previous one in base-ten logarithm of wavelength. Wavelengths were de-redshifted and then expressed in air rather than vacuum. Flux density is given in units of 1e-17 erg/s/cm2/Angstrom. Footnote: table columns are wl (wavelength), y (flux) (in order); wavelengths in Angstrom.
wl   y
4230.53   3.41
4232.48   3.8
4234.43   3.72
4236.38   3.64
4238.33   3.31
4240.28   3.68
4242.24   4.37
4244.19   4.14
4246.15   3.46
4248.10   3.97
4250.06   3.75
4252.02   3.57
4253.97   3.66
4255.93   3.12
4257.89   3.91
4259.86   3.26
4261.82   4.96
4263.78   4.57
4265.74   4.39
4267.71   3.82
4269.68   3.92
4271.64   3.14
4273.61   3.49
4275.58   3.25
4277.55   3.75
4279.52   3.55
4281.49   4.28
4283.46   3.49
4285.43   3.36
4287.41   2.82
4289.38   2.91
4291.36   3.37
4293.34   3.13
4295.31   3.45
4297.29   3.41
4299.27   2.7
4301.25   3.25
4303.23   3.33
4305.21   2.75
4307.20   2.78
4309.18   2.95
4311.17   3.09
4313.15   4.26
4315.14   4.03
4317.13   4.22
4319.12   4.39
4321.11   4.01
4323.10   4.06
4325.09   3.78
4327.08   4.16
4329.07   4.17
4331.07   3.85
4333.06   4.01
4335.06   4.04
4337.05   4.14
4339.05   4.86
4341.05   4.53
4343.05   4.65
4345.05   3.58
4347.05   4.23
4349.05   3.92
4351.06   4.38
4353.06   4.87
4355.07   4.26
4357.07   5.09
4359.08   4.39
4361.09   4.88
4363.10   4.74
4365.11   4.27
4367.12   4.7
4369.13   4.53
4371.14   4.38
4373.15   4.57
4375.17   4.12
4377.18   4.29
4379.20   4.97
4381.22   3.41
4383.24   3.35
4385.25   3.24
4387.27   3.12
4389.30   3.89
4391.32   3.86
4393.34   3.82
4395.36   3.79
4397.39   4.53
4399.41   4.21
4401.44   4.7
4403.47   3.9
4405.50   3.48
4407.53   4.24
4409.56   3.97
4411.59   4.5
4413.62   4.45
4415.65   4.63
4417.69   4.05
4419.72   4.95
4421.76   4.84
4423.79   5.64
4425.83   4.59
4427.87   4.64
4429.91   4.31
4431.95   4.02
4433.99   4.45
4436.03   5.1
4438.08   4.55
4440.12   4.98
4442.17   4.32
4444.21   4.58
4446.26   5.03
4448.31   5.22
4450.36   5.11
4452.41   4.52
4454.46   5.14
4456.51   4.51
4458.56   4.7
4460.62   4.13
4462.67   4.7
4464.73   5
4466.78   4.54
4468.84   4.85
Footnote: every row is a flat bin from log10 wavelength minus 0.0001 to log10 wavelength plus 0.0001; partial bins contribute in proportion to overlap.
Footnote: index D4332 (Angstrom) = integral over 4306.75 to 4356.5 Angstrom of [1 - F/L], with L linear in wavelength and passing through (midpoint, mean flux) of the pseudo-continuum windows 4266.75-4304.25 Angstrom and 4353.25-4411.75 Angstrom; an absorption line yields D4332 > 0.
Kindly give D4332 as -4.0 Angstrom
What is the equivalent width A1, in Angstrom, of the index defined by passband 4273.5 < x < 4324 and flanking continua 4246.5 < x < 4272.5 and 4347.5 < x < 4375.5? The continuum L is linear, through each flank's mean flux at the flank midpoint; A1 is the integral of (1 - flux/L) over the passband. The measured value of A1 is 7.9 Angstrom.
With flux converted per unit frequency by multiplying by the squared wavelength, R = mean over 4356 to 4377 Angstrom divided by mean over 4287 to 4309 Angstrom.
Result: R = 1.52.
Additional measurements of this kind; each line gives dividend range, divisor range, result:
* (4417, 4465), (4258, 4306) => 1.44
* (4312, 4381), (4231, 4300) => 1.24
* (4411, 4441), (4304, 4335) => 1.29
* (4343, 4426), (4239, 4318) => 1.26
